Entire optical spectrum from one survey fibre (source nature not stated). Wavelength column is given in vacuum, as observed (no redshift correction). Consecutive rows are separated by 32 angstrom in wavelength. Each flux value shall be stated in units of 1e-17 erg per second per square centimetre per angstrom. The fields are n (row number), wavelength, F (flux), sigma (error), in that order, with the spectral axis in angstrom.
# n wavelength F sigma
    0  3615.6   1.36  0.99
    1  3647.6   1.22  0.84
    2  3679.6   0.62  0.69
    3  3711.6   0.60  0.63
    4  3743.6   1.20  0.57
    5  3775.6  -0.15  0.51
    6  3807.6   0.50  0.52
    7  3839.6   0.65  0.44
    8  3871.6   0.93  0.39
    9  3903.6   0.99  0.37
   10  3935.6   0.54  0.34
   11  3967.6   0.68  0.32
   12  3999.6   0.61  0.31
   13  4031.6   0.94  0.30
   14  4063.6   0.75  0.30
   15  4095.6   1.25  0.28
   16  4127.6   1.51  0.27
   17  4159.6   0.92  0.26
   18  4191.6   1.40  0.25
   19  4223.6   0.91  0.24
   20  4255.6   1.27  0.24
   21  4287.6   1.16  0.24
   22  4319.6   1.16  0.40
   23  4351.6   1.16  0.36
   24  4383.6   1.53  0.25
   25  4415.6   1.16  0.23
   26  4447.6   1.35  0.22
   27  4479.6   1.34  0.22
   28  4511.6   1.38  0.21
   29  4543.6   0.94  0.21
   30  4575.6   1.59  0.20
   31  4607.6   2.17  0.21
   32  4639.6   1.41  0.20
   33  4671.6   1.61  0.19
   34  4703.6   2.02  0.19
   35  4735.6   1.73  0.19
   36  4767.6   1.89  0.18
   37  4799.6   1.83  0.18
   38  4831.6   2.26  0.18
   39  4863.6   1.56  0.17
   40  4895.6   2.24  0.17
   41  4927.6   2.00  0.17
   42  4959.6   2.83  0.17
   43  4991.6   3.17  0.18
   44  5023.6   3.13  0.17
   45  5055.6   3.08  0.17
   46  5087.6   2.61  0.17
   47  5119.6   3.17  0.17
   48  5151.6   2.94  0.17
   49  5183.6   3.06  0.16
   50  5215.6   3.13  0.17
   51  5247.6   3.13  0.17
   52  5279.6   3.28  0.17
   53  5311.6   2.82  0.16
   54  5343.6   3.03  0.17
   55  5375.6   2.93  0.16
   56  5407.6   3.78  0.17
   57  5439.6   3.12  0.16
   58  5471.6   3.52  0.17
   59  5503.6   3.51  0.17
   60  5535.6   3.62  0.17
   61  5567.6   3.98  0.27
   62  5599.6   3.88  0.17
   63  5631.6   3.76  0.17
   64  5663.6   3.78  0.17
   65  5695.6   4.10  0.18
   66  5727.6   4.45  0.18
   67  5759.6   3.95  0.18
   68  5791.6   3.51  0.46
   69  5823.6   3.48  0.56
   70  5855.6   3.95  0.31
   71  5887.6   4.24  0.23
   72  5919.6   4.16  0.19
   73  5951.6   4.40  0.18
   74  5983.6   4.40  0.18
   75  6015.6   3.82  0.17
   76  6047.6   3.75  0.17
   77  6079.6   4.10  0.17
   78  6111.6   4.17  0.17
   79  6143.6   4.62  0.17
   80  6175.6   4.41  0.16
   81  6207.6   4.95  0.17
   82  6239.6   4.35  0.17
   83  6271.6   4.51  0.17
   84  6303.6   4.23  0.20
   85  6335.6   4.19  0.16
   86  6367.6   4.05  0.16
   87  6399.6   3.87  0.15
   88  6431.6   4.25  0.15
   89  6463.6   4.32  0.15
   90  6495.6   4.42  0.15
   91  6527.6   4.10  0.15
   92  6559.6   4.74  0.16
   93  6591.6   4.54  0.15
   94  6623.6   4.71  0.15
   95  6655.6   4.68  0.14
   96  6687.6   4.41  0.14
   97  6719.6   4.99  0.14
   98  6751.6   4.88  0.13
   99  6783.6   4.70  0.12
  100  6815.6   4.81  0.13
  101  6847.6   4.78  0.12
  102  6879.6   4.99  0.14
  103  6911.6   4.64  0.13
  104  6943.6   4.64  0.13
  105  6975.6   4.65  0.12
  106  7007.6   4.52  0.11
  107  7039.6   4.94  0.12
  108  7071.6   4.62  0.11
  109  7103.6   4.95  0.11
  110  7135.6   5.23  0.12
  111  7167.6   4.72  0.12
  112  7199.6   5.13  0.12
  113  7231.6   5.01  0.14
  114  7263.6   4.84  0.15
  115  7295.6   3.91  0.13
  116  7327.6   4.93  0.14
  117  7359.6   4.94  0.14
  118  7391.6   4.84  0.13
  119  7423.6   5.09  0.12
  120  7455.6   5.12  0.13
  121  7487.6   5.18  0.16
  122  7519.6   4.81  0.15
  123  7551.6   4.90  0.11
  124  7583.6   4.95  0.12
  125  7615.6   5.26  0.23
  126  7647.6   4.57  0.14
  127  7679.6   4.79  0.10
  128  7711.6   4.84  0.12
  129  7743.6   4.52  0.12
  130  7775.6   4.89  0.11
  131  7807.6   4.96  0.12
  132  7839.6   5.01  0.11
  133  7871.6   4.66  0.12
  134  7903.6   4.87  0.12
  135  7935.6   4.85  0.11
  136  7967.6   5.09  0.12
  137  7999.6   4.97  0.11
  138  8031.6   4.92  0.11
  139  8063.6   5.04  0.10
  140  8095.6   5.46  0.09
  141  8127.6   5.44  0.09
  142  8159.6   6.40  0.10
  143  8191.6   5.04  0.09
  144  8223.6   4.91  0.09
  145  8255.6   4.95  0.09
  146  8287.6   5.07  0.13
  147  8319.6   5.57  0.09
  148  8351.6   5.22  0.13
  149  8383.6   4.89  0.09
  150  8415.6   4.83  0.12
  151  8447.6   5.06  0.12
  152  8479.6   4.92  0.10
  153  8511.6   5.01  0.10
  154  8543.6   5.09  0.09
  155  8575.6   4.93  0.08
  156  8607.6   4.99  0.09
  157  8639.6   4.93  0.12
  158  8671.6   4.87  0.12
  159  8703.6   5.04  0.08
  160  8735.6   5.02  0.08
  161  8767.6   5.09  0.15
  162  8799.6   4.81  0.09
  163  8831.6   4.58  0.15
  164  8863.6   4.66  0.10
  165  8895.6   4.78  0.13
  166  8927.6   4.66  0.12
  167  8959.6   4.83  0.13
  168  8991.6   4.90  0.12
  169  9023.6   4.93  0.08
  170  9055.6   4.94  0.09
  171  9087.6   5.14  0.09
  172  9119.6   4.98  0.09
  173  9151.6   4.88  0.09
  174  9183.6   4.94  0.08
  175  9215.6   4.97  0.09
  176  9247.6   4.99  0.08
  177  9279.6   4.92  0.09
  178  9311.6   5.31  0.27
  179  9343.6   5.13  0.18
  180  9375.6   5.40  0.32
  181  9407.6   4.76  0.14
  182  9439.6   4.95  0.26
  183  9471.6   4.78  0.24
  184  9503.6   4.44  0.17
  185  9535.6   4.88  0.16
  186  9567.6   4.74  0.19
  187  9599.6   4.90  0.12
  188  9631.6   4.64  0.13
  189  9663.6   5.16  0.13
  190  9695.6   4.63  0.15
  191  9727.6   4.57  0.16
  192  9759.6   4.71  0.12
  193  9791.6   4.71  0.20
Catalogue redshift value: 0.238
